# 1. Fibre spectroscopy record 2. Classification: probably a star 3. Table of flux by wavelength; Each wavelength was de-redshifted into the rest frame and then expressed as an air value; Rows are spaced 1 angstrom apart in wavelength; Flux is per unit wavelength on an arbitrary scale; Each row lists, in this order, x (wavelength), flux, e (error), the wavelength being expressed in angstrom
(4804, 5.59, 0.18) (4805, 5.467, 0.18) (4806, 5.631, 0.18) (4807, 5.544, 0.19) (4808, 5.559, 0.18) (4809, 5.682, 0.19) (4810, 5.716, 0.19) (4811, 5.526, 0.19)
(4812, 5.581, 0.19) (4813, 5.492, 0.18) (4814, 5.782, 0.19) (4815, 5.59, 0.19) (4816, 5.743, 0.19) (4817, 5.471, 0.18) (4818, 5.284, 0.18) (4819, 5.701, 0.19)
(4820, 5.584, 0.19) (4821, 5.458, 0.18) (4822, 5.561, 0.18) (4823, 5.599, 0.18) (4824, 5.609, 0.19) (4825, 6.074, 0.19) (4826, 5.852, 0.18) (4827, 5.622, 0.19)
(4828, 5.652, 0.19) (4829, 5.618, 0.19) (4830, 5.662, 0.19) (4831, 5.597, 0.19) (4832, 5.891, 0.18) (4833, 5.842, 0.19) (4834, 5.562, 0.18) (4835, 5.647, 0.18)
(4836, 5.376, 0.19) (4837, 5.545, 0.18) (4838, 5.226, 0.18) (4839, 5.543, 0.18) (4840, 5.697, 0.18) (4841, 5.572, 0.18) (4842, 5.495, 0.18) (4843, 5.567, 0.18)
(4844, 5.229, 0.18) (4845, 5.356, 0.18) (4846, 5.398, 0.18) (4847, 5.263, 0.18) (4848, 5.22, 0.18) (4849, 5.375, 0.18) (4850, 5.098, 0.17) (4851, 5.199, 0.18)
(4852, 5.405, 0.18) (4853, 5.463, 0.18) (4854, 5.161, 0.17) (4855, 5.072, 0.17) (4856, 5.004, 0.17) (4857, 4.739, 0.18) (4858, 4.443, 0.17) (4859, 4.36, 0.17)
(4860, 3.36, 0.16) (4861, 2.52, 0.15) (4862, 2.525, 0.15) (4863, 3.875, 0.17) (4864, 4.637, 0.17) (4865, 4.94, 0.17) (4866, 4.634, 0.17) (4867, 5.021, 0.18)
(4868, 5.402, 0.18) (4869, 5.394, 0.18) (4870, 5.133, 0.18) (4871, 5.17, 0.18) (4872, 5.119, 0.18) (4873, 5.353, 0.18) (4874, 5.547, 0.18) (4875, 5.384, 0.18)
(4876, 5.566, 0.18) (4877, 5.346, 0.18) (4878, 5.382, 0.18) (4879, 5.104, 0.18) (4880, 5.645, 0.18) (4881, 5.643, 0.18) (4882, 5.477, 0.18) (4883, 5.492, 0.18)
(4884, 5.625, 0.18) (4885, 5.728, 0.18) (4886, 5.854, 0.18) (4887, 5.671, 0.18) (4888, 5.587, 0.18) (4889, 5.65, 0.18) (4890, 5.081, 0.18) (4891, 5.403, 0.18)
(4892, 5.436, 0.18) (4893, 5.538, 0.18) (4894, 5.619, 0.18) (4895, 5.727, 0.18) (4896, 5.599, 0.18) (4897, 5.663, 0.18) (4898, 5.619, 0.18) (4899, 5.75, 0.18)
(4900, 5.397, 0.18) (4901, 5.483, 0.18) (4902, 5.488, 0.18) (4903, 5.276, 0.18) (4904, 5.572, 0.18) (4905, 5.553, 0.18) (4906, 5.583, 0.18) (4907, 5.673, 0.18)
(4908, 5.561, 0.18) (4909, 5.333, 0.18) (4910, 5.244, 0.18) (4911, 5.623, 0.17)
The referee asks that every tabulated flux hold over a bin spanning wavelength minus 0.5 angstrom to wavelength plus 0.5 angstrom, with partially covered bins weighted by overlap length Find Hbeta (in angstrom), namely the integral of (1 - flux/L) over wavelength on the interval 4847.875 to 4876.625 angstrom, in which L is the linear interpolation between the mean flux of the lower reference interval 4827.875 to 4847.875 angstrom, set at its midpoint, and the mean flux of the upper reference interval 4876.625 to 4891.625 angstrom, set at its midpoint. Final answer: 3.6 angstrom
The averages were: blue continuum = 5.53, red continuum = 5.51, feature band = 4.83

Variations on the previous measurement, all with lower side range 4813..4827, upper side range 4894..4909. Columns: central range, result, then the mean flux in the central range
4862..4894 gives 1.74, 5.28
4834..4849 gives 0.47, 5.44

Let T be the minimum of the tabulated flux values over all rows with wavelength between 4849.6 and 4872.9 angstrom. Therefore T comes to 2.52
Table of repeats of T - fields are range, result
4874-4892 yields 5.081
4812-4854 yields 5.098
